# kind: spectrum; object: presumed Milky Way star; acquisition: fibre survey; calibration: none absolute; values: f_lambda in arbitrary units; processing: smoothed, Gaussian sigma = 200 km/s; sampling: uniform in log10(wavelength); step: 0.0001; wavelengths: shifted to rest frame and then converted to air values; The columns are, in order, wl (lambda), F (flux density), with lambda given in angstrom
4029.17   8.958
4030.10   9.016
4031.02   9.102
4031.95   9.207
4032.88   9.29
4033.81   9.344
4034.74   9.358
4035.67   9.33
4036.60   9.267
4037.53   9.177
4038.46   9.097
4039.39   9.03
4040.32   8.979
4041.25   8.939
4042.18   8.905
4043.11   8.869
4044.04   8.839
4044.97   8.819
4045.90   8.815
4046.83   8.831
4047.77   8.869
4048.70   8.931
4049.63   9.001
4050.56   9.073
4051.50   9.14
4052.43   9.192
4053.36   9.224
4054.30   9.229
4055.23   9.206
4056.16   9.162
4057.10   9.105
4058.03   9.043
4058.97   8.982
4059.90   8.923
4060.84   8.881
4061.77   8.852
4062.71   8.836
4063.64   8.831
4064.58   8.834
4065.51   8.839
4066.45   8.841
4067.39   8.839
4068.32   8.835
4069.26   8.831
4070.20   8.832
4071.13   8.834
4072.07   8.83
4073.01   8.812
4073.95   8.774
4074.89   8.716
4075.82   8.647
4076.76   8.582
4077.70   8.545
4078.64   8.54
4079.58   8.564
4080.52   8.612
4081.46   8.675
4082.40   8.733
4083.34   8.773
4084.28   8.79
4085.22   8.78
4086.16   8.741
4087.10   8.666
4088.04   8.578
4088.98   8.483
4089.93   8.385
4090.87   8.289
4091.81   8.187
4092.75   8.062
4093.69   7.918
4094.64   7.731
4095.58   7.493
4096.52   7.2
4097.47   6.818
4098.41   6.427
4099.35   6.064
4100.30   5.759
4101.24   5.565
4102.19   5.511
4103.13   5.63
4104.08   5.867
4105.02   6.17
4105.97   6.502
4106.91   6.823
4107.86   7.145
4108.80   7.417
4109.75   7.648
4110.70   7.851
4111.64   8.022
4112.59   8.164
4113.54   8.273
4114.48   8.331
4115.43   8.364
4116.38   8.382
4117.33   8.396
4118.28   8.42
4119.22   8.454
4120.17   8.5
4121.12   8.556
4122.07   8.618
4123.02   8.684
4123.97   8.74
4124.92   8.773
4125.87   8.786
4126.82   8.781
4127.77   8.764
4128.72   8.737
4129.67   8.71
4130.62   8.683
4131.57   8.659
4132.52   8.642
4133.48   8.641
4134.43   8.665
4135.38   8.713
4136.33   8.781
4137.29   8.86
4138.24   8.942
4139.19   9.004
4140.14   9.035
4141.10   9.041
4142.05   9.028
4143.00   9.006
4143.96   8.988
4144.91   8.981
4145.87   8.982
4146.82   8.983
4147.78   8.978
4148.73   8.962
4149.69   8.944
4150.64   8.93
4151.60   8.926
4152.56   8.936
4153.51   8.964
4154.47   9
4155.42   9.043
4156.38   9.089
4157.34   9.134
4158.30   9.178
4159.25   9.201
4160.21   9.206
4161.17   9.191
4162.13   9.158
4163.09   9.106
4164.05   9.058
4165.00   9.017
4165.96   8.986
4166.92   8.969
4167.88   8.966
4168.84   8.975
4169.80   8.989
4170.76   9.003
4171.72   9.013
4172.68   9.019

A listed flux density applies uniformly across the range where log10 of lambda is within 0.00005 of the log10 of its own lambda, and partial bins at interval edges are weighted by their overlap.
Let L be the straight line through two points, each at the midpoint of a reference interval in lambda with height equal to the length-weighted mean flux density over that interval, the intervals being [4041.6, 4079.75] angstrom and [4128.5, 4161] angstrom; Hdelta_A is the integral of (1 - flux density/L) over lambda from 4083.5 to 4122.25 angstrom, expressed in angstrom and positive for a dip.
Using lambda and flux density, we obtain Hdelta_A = 5.54 angstrom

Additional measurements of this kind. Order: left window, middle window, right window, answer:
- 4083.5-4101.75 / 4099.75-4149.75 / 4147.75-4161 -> 1.3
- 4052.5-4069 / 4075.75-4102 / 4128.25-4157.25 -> 2.9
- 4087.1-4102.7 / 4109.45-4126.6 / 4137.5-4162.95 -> -0.8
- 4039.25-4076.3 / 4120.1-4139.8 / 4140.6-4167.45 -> 0.6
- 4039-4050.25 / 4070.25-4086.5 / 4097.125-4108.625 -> -3.0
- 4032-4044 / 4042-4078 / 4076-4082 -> -0.3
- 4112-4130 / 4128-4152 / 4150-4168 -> -0.2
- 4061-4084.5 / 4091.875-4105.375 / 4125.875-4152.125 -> 3.3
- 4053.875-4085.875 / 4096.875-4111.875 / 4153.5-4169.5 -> 4.0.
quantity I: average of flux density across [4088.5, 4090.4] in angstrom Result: 8.41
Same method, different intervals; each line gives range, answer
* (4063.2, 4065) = 8.81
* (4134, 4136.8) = 8.73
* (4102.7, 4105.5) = 5.88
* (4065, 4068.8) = 8.84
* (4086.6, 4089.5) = 8.56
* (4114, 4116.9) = 8.36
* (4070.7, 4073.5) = 8.8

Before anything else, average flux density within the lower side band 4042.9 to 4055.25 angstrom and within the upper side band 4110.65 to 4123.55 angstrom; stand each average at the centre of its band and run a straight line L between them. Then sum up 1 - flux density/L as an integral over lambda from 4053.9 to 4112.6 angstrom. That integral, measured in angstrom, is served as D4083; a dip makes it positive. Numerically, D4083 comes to 4.0 angstrom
